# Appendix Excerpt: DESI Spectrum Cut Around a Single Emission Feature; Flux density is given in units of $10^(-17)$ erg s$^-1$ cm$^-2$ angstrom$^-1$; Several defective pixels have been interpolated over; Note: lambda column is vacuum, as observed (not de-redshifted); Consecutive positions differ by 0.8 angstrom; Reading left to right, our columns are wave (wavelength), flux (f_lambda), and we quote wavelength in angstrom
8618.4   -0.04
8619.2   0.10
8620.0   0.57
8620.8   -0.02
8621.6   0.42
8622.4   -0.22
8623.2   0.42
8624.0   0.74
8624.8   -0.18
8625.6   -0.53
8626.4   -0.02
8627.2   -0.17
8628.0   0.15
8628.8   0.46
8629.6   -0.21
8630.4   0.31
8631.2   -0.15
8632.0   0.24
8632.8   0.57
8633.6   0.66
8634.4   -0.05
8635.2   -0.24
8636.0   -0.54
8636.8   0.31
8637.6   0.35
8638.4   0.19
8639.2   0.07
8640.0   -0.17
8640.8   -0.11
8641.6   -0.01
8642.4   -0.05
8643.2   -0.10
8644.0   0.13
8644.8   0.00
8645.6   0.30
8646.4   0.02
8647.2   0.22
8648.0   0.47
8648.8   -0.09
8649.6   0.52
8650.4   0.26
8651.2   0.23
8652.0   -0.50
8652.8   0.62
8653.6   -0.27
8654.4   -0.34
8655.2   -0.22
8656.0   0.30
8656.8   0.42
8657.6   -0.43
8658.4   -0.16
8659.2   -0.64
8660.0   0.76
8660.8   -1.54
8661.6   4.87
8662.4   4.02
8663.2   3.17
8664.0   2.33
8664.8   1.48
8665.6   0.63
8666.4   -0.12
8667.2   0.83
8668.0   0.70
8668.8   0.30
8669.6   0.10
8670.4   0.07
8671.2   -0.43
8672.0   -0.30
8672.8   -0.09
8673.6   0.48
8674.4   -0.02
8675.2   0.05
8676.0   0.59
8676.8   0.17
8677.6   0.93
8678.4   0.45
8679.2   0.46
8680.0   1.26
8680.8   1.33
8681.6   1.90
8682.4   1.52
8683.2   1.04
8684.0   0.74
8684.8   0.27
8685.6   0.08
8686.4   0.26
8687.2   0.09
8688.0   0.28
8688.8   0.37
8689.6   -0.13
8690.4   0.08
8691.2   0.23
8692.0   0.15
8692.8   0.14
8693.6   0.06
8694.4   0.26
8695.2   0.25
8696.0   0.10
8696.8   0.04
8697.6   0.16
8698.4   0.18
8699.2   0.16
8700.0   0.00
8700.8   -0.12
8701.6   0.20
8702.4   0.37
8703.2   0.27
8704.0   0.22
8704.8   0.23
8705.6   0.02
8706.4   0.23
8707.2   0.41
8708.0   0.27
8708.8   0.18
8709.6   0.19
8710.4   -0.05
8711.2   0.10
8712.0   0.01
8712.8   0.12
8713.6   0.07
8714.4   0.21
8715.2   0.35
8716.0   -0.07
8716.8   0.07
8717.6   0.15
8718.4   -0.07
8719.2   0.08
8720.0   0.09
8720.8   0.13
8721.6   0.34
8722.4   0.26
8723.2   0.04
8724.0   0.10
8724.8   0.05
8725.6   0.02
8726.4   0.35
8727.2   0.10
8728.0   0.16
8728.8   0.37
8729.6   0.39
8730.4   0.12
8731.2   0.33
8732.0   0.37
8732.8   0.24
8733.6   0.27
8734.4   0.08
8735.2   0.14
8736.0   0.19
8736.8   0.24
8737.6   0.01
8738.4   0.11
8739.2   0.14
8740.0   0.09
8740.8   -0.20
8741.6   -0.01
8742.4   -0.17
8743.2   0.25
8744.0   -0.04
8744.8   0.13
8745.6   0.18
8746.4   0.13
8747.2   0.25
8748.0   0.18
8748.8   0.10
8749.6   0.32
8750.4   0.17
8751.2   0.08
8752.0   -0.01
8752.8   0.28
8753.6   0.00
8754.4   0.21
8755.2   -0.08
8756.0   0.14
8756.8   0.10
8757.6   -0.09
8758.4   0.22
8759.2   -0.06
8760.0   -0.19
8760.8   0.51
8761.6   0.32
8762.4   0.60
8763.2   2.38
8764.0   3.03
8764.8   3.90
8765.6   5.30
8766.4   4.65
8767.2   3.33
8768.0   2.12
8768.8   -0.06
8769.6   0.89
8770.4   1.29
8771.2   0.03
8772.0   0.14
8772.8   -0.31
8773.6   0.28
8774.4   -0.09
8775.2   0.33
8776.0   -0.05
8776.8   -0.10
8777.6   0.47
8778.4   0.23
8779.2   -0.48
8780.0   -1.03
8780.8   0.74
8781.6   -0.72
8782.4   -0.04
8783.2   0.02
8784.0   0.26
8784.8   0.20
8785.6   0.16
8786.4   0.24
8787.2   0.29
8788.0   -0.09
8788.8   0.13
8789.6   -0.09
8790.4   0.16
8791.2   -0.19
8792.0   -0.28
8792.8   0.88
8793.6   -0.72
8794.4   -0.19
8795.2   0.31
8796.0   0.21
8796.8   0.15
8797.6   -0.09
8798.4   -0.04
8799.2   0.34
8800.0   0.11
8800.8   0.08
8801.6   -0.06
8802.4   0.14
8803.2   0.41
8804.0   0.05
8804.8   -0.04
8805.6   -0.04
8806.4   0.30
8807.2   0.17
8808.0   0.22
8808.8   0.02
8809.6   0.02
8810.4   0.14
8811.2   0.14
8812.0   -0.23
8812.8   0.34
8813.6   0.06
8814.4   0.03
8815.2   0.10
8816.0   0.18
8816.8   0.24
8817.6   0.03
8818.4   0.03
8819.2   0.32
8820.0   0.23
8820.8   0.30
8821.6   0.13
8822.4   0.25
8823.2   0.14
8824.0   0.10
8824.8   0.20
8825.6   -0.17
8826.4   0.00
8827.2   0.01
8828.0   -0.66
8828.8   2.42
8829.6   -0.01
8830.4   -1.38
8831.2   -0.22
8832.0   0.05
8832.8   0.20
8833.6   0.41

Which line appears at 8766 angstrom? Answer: [O III] 5007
